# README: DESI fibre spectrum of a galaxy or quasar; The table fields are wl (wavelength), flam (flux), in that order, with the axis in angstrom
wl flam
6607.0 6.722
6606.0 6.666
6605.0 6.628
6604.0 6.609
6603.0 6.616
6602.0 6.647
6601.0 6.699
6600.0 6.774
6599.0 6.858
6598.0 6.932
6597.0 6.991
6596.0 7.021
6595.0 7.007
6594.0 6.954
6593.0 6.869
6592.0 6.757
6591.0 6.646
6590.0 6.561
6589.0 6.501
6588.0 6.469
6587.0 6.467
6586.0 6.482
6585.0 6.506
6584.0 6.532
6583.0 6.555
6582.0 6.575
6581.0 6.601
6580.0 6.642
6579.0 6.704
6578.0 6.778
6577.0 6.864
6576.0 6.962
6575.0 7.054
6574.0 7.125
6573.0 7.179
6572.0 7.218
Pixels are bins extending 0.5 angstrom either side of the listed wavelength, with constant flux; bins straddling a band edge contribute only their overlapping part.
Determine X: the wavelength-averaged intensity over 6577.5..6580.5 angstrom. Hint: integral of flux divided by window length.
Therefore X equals 6.71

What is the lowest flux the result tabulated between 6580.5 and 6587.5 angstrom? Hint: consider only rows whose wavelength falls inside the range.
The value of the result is 6.467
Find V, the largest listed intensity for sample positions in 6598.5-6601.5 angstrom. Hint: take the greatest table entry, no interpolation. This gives 6.858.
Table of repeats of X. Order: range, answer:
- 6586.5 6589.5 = 6.48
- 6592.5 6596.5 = 6.96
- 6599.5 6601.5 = 6.74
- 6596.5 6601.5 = 6.85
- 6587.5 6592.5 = 6.59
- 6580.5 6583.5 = 6.58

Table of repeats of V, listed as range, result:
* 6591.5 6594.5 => 6.954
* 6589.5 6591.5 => 6.646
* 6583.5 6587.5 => 6.532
